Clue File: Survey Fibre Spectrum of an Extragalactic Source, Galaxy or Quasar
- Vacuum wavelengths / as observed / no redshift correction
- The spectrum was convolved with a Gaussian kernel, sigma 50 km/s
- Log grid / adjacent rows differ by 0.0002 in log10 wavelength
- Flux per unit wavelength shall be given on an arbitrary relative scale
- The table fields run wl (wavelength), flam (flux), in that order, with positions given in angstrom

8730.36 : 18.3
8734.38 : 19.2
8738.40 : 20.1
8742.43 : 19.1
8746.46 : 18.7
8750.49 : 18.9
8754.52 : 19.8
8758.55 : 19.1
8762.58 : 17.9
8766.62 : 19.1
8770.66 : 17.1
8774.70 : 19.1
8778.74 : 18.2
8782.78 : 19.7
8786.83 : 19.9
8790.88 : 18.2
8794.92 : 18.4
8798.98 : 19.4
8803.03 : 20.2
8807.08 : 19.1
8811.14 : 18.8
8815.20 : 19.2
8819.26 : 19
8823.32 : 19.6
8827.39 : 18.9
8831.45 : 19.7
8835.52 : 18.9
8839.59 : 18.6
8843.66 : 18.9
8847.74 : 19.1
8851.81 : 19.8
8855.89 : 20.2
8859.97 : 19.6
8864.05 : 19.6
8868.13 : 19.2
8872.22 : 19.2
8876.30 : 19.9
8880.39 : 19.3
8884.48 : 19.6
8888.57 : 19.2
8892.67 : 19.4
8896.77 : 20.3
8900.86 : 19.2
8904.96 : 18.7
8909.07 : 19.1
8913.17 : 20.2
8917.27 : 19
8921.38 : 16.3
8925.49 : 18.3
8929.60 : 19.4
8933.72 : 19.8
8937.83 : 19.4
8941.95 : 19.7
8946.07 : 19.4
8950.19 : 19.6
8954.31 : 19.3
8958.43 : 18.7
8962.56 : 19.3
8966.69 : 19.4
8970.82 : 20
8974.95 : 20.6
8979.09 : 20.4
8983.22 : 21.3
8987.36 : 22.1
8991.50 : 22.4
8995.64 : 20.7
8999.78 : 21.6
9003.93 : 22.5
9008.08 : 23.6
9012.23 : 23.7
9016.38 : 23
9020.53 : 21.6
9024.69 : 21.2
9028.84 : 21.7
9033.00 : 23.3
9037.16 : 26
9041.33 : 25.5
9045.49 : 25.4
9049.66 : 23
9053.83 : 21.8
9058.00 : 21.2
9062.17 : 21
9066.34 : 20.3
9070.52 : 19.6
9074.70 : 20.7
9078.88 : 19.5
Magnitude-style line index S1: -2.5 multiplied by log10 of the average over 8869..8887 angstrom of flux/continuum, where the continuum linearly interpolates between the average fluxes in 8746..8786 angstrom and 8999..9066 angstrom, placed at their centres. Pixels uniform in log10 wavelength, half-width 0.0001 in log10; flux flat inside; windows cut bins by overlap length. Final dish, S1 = 0.06 mag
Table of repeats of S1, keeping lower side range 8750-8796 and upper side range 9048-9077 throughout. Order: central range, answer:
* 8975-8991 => -0.045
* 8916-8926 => 0.129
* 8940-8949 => 0.031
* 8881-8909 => 0.021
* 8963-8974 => 0.031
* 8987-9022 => -0.090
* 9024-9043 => -0.139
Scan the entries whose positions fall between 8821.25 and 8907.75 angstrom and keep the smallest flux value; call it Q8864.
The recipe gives 18.6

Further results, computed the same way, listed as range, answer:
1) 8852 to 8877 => 19.2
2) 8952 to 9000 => 18.7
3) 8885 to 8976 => 16.3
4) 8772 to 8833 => 18.2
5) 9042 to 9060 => 21.2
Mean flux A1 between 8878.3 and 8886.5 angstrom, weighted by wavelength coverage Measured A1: 19.4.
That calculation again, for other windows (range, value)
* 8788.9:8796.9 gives 18.3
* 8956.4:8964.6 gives 19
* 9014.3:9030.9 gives 21.9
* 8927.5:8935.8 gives 19.6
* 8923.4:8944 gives 19.3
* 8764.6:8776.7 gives 18.4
